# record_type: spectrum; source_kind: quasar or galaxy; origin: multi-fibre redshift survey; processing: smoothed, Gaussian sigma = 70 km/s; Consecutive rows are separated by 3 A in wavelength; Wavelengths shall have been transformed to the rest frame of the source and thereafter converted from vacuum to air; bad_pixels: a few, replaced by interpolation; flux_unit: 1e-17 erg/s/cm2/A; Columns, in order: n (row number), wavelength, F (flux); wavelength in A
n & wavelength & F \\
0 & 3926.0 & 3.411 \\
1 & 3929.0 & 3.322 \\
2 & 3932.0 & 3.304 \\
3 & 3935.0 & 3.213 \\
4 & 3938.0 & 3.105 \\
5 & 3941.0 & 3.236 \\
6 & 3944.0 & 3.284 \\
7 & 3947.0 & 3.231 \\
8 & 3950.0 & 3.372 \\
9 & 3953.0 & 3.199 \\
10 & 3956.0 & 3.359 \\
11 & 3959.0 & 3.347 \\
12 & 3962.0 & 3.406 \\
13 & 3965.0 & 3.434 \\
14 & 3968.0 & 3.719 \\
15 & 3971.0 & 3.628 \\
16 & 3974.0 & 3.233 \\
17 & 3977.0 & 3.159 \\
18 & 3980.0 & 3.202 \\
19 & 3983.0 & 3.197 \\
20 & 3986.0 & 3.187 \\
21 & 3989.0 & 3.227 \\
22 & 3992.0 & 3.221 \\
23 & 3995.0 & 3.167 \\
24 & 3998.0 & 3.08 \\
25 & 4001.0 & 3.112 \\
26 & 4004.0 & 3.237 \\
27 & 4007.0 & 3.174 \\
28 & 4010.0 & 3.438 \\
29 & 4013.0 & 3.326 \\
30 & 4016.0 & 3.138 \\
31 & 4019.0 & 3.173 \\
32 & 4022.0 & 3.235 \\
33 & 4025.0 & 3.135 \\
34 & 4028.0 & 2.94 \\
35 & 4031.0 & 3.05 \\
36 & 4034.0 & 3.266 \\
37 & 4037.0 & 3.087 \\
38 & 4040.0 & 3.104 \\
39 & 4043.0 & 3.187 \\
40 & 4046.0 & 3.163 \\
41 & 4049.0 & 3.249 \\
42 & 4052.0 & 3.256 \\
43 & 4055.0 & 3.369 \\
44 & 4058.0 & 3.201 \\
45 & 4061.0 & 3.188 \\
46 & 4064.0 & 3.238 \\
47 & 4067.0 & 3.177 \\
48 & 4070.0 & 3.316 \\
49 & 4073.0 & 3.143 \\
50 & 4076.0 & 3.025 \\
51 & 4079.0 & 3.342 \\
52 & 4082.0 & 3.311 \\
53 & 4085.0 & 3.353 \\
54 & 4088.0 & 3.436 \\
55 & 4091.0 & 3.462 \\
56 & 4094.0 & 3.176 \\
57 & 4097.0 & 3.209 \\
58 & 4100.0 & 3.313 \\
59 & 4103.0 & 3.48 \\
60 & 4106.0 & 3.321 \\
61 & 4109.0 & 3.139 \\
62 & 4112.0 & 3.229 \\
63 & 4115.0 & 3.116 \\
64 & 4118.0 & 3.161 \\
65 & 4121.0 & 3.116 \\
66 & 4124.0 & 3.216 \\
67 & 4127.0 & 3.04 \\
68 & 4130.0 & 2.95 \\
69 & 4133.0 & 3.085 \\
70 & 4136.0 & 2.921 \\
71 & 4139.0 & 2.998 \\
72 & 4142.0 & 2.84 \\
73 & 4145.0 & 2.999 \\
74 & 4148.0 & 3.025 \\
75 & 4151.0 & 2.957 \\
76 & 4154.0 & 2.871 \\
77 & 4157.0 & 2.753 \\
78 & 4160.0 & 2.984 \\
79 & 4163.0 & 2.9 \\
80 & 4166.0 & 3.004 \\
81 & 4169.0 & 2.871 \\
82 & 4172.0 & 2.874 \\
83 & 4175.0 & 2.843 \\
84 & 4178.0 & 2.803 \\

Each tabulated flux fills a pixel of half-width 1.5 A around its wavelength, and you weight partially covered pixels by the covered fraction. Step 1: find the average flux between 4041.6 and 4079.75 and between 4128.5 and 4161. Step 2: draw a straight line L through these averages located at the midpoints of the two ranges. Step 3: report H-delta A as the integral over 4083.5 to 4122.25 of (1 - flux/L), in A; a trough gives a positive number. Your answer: -2.40 A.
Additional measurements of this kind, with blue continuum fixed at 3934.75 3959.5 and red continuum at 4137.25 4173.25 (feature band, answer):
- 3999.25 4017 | -0.4 A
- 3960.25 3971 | -1.0 A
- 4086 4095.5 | -1.0 A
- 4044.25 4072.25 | -1.4 A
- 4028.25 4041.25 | 0.0 A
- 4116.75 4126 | -0.6 A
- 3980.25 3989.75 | 0.0 A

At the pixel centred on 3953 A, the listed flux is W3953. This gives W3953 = 3.199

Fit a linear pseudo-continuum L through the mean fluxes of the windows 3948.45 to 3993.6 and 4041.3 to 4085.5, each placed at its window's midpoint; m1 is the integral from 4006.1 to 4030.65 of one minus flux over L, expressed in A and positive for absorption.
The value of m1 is 0.7 A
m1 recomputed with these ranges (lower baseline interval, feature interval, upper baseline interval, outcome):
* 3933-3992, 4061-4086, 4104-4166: -0.83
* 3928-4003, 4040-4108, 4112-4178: -3.69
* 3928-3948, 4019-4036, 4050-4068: 0.59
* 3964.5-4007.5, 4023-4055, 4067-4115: 1.11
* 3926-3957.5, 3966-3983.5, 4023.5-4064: -0.70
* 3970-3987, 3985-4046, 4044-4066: 1.39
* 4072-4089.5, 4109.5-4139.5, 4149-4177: -0.15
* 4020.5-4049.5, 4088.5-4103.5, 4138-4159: -1.51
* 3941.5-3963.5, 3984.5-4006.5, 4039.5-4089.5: 0.72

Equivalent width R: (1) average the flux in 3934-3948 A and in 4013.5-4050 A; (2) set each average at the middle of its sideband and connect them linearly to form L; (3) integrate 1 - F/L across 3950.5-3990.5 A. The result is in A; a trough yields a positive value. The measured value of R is -1.7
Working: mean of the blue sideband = 3.21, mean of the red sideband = 3.15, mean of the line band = 3.33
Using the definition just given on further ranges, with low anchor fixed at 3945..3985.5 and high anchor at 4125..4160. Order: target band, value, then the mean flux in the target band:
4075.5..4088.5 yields -0.9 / 3.3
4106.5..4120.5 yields -0.7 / 3.17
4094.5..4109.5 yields -1.2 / 3.29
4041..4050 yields -0.1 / 3.19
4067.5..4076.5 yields -0.2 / 3.18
